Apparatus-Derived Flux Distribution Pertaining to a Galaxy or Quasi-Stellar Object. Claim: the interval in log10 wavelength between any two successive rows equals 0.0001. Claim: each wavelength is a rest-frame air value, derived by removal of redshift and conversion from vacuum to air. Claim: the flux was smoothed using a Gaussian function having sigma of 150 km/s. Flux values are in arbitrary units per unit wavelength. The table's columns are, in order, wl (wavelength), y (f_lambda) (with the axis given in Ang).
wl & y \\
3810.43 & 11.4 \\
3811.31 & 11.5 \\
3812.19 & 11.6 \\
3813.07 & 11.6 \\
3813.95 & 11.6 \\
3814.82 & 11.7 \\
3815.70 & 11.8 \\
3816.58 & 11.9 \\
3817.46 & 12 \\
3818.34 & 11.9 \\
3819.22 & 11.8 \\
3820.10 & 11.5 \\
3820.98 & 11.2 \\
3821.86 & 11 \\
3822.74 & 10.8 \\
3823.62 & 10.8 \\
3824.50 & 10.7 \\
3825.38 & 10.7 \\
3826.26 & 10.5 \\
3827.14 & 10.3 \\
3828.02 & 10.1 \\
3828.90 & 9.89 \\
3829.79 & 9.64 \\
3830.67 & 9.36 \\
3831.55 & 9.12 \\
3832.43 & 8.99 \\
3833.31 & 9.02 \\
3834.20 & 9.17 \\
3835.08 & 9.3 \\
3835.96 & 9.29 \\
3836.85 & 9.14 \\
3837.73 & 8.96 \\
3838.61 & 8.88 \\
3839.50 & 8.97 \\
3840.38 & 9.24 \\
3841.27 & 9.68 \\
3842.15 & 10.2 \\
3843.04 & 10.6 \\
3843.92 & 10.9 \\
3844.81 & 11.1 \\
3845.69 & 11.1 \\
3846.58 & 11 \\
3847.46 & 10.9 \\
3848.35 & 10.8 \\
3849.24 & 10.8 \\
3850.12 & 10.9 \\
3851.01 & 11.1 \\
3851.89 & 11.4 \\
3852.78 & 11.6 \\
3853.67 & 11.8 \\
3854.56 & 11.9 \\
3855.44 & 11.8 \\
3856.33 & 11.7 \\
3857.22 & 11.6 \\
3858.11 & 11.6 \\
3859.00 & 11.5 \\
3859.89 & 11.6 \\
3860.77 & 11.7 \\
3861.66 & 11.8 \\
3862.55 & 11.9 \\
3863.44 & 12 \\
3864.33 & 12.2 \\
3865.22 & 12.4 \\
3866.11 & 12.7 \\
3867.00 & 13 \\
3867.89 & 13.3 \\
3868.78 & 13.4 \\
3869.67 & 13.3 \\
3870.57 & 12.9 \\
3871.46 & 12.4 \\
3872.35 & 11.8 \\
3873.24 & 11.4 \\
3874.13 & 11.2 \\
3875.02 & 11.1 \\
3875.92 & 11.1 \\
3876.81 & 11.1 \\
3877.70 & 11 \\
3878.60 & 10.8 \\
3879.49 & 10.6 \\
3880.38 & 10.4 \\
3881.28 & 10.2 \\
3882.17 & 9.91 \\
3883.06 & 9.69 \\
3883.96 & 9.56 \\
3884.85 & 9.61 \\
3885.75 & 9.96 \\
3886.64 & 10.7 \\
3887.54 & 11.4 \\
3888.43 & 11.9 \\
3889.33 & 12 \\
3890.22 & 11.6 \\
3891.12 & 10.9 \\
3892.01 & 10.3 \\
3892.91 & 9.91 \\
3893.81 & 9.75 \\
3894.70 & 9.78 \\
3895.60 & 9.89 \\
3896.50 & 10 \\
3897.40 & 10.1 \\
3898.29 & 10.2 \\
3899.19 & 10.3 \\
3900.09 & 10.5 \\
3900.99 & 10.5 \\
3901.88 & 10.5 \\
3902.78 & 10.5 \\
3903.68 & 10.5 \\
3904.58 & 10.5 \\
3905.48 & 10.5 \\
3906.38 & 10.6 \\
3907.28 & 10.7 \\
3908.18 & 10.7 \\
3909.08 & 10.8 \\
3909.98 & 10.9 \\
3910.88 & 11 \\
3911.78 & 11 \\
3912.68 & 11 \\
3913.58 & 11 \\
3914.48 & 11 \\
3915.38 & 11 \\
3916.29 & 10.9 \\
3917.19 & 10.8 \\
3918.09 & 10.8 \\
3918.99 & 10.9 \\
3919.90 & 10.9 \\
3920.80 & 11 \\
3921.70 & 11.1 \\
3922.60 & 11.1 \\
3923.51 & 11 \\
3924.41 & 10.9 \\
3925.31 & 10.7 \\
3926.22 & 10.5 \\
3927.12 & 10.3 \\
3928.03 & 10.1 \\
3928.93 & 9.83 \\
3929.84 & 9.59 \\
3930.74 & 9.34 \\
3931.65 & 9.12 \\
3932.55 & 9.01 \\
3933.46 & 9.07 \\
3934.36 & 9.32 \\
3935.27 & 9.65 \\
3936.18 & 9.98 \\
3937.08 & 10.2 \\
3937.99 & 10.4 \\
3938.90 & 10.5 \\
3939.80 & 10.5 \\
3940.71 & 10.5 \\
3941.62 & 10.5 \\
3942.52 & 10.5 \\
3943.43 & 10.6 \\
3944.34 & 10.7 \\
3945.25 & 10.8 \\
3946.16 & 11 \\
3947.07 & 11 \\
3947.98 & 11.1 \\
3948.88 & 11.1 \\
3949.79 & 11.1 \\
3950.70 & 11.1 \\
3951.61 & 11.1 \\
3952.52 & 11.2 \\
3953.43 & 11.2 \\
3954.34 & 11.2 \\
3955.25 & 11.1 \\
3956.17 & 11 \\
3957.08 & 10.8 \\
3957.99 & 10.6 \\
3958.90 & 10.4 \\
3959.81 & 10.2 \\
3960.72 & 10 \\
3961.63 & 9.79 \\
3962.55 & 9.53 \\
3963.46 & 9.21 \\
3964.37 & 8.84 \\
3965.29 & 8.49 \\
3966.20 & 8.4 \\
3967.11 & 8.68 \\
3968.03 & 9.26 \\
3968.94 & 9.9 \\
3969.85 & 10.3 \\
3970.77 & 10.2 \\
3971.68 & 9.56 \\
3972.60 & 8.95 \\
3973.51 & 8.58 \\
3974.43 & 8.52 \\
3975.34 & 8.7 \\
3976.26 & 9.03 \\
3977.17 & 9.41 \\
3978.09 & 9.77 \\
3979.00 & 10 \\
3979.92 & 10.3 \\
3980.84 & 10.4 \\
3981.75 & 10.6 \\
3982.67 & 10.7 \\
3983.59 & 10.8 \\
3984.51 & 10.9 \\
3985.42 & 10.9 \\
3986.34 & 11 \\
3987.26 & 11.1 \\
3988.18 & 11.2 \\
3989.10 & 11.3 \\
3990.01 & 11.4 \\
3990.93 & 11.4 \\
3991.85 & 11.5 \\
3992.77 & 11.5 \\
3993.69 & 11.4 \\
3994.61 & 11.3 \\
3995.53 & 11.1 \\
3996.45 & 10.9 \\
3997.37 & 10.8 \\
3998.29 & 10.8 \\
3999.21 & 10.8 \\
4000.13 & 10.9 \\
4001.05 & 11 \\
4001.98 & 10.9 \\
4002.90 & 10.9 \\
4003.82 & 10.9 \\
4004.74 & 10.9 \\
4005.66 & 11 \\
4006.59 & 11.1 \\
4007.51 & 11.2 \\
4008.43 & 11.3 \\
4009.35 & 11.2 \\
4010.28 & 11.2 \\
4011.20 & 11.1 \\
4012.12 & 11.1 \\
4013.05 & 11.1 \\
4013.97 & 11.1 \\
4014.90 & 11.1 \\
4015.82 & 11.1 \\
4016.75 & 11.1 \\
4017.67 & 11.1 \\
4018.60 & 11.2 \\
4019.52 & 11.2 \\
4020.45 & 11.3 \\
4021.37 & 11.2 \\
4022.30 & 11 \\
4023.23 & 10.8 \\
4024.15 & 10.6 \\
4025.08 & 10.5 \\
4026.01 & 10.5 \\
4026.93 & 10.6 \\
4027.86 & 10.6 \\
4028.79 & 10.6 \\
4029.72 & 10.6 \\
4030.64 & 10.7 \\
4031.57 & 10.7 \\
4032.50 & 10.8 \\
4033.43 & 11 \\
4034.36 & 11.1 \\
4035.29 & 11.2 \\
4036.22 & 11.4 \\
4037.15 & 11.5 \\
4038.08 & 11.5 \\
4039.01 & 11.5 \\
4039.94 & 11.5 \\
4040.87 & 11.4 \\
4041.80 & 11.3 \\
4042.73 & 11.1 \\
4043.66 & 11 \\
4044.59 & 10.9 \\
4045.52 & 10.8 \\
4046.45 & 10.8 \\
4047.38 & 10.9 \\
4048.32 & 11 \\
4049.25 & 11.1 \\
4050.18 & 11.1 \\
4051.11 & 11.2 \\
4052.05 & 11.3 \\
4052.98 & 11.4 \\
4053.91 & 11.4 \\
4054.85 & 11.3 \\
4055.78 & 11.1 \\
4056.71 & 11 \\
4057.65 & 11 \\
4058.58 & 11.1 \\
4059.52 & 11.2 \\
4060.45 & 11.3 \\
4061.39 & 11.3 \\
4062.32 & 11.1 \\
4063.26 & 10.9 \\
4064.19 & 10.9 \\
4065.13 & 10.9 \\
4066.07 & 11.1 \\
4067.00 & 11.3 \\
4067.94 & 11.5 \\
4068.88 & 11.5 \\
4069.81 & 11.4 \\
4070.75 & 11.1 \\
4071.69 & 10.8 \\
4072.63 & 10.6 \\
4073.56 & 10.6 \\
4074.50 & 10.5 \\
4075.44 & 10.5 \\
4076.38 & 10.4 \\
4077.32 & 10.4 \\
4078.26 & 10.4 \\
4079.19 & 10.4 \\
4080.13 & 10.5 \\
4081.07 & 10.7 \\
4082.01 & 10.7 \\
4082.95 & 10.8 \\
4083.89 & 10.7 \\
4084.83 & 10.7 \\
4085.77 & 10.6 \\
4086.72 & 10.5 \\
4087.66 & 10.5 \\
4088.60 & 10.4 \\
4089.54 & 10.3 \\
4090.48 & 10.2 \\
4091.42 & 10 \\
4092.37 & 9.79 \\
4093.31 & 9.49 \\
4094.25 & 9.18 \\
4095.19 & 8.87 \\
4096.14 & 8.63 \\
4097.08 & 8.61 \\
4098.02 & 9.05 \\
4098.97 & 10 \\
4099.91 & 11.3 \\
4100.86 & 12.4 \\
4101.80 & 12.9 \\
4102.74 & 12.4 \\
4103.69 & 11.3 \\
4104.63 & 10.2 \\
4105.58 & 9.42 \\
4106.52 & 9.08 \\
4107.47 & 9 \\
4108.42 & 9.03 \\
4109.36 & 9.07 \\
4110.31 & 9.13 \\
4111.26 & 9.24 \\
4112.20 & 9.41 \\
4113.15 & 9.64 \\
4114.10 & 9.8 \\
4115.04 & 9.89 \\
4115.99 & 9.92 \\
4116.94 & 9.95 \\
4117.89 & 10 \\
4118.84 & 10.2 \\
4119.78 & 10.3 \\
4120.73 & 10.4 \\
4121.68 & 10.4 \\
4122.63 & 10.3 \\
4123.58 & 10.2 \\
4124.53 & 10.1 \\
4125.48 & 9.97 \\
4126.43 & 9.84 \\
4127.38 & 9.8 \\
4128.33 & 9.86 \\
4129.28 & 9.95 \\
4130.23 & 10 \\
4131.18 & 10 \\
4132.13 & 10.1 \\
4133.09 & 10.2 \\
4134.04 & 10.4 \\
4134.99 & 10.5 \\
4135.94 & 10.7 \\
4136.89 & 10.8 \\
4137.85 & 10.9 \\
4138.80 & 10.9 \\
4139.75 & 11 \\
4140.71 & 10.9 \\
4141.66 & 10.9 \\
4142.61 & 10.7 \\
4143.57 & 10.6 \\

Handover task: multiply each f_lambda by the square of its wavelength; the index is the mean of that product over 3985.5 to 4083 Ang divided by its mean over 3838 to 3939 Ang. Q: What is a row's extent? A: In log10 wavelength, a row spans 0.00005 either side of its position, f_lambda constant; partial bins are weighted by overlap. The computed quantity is 1.1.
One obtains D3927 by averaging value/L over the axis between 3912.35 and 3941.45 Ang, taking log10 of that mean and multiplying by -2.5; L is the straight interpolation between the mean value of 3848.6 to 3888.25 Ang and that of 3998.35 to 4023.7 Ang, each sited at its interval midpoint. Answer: 0.09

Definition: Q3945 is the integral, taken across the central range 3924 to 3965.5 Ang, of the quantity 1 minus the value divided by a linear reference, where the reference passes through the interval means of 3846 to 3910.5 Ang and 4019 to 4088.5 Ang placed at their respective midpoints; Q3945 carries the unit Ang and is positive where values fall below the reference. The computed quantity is 2.8 Ang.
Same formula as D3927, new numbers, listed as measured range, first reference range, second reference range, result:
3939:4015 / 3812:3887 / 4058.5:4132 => 0.009 mag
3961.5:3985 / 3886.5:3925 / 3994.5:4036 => 0.139 mag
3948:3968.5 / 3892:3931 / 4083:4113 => 0.021 mag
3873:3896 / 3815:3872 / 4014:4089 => 0.040 mag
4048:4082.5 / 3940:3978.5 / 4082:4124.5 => -0.092 mag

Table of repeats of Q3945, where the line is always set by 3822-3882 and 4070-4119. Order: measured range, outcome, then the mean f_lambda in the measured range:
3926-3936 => 1.0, 9.61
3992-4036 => -2.4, 11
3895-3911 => 0.5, 10.5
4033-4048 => -1.2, 11.2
